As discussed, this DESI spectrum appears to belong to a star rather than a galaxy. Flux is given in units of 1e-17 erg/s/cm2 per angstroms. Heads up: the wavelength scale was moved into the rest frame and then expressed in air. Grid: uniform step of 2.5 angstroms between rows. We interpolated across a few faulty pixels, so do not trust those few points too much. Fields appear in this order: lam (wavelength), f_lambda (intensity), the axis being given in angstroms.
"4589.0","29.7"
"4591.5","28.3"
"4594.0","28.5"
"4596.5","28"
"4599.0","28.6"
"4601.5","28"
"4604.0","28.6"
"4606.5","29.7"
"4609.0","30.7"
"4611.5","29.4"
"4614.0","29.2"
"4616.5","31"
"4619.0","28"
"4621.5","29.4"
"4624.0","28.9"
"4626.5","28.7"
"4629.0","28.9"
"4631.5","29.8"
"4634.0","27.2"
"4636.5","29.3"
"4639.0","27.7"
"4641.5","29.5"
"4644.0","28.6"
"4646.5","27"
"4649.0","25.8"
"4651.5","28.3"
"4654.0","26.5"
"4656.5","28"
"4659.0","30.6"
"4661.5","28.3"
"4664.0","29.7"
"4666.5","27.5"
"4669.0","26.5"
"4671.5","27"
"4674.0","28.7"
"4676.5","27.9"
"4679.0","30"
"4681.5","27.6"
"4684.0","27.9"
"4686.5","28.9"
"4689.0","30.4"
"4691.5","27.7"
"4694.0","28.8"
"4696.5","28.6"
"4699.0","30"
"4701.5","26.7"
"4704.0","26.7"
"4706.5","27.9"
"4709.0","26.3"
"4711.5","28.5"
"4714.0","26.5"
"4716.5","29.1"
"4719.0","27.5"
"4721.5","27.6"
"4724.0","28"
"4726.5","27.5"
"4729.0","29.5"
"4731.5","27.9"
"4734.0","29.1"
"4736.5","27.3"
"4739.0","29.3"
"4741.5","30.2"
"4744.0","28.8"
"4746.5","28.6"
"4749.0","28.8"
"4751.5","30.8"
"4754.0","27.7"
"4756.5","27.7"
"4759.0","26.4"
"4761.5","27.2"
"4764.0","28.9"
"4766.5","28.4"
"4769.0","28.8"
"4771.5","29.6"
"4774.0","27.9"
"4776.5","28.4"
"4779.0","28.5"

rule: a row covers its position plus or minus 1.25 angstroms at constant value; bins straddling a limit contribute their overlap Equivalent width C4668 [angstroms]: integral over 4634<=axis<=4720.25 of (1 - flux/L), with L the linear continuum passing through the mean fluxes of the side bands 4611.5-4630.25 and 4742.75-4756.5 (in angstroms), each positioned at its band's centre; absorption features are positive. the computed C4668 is 2.7 angstroms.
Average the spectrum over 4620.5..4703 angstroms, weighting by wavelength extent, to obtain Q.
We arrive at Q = 28.4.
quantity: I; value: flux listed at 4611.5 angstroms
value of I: 29.4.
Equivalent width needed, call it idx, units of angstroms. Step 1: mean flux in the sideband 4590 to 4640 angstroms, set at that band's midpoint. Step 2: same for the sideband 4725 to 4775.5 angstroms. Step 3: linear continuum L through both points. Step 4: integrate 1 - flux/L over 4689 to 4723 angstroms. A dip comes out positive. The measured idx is 0.8 angstroms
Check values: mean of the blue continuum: 28.9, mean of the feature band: 27.9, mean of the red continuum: 28.5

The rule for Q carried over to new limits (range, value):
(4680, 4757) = 28.3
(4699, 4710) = 27.3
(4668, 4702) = 28.4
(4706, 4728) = 27.7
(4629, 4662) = 28.2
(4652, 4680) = 28.2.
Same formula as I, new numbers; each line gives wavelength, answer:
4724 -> 28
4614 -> 29.2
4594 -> 28.5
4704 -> 26.7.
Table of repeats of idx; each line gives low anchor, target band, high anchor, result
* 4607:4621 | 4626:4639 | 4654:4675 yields 0.19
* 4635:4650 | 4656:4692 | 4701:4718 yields -0.96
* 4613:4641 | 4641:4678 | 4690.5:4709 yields 0.67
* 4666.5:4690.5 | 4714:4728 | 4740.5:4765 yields 0.27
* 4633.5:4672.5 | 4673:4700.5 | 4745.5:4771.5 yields -0.62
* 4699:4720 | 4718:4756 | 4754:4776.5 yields -1.01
